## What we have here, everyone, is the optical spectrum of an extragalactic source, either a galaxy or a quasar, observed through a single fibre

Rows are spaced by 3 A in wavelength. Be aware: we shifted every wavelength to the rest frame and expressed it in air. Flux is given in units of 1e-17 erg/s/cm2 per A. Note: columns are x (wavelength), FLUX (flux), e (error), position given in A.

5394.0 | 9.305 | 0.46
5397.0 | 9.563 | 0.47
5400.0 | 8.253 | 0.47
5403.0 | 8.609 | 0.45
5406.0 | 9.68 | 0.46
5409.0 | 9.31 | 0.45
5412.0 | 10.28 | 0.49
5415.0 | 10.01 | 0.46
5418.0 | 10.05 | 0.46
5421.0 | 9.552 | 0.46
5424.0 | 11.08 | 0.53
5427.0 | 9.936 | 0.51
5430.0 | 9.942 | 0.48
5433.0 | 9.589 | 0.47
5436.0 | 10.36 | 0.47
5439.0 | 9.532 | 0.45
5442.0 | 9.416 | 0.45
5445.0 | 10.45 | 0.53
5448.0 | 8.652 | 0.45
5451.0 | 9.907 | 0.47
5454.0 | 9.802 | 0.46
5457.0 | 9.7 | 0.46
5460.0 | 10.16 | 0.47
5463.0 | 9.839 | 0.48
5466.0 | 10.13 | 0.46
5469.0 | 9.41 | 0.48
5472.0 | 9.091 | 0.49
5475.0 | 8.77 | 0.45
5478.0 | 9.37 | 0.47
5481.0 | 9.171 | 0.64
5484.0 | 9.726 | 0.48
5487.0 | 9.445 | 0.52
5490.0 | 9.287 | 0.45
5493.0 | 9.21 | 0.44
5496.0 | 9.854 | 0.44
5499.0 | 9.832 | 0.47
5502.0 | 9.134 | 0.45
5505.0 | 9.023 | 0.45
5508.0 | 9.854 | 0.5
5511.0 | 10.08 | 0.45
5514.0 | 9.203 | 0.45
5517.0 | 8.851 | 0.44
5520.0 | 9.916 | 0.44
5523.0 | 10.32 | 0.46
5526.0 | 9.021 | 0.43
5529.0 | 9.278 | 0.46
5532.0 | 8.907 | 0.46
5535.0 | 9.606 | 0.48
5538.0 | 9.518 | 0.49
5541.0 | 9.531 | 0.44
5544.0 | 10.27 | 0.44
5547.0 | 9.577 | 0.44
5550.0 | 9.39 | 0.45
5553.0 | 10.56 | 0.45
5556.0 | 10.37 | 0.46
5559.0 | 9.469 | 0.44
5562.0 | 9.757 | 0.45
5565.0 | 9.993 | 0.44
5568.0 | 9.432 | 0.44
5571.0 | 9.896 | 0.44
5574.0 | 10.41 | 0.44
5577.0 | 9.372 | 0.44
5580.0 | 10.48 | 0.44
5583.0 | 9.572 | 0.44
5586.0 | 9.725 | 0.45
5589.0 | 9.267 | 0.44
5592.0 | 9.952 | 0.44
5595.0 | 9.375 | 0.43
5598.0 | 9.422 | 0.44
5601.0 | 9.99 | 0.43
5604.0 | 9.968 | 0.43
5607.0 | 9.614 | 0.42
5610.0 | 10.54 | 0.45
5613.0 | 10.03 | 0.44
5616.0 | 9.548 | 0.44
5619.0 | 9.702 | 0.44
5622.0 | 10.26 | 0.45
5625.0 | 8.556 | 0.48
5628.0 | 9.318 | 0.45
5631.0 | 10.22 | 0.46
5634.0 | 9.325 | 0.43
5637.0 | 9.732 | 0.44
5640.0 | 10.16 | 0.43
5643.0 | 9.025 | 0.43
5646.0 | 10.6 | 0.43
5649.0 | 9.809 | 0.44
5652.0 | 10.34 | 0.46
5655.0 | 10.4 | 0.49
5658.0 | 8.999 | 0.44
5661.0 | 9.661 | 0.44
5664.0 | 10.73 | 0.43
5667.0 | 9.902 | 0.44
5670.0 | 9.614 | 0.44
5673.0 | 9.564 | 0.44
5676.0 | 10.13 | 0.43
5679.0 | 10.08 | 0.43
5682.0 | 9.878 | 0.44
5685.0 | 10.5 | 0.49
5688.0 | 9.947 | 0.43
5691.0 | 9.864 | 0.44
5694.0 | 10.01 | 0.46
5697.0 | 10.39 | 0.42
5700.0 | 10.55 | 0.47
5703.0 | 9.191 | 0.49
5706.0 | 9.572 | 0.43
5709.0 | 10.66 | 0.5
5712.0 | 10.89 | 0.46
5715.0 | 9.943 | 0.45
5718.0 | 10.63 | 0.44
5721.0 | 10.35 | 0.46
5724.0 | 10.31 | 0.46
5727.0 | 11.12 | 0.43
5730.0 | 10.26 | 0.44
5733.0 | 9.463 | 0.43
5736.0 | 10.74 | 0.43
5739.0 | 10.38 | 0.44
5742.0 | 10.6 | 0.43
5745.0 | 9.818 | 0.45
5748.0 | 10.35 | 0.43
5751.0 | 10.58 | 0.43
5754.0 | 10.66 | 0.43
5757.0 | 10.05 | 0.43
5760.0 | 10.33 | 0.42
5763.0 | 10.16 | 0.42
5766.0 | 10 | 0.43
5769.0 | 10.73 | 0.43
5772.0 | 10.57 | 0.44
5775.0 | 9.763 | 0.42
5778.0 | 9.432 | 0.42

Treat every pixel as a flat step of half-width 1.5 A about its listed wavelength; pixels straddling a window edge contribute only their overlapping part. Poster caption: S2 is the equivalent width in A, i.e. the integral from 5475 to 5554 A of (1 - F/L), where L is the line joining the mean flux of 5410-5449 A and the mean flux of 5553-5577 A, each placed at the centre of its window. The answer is 3.2 A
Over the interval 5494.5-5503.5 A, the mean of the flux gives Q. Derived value 9.61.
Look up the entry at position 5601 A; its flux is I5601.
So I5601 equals 9.99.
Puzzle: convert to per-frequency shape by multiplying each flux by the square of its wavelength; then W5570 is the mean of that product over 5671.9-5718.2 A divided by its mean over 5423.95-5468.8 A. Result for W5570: 1.1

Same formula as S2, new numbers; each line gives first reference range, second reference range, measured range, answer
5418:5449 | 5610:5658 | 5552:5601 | 0.0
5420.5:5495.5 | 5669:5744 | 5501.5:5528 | 0.8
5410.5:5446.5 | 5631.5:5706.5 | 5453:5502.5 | 2.3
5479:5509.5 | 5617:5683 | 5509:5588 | -1.1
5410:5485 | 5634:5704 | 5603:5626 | 0.2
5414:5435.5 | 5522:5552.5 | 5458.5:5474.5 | 0.3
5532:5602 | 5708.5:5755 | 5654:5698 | 1.0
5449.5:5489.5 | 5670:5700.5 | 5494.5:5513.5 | 0.1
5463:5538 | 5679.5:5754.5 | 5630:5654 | 0.2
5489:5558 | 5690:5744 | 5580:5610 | 0.3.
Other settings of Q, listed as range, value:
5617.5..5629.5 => 9.46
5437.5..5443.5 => 9.47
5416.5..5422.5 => 9.8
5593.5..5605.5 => 9.69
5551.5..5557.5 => 10.5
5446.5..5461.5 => 9.64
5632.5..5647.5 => 9.77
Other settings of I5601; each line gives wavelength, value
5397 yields 9.563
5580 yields 10.48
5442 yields 9.416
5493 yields 9.21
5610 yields 10.54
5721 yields 10.35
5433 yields 9.589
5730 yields 10.26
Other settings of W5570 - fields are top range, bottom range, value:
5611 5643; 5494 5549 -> 1.05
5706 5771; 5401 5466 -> 1.18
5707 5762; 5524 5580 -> 1.14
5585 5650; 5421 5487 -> 1.06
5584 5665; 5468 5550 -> 1.08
